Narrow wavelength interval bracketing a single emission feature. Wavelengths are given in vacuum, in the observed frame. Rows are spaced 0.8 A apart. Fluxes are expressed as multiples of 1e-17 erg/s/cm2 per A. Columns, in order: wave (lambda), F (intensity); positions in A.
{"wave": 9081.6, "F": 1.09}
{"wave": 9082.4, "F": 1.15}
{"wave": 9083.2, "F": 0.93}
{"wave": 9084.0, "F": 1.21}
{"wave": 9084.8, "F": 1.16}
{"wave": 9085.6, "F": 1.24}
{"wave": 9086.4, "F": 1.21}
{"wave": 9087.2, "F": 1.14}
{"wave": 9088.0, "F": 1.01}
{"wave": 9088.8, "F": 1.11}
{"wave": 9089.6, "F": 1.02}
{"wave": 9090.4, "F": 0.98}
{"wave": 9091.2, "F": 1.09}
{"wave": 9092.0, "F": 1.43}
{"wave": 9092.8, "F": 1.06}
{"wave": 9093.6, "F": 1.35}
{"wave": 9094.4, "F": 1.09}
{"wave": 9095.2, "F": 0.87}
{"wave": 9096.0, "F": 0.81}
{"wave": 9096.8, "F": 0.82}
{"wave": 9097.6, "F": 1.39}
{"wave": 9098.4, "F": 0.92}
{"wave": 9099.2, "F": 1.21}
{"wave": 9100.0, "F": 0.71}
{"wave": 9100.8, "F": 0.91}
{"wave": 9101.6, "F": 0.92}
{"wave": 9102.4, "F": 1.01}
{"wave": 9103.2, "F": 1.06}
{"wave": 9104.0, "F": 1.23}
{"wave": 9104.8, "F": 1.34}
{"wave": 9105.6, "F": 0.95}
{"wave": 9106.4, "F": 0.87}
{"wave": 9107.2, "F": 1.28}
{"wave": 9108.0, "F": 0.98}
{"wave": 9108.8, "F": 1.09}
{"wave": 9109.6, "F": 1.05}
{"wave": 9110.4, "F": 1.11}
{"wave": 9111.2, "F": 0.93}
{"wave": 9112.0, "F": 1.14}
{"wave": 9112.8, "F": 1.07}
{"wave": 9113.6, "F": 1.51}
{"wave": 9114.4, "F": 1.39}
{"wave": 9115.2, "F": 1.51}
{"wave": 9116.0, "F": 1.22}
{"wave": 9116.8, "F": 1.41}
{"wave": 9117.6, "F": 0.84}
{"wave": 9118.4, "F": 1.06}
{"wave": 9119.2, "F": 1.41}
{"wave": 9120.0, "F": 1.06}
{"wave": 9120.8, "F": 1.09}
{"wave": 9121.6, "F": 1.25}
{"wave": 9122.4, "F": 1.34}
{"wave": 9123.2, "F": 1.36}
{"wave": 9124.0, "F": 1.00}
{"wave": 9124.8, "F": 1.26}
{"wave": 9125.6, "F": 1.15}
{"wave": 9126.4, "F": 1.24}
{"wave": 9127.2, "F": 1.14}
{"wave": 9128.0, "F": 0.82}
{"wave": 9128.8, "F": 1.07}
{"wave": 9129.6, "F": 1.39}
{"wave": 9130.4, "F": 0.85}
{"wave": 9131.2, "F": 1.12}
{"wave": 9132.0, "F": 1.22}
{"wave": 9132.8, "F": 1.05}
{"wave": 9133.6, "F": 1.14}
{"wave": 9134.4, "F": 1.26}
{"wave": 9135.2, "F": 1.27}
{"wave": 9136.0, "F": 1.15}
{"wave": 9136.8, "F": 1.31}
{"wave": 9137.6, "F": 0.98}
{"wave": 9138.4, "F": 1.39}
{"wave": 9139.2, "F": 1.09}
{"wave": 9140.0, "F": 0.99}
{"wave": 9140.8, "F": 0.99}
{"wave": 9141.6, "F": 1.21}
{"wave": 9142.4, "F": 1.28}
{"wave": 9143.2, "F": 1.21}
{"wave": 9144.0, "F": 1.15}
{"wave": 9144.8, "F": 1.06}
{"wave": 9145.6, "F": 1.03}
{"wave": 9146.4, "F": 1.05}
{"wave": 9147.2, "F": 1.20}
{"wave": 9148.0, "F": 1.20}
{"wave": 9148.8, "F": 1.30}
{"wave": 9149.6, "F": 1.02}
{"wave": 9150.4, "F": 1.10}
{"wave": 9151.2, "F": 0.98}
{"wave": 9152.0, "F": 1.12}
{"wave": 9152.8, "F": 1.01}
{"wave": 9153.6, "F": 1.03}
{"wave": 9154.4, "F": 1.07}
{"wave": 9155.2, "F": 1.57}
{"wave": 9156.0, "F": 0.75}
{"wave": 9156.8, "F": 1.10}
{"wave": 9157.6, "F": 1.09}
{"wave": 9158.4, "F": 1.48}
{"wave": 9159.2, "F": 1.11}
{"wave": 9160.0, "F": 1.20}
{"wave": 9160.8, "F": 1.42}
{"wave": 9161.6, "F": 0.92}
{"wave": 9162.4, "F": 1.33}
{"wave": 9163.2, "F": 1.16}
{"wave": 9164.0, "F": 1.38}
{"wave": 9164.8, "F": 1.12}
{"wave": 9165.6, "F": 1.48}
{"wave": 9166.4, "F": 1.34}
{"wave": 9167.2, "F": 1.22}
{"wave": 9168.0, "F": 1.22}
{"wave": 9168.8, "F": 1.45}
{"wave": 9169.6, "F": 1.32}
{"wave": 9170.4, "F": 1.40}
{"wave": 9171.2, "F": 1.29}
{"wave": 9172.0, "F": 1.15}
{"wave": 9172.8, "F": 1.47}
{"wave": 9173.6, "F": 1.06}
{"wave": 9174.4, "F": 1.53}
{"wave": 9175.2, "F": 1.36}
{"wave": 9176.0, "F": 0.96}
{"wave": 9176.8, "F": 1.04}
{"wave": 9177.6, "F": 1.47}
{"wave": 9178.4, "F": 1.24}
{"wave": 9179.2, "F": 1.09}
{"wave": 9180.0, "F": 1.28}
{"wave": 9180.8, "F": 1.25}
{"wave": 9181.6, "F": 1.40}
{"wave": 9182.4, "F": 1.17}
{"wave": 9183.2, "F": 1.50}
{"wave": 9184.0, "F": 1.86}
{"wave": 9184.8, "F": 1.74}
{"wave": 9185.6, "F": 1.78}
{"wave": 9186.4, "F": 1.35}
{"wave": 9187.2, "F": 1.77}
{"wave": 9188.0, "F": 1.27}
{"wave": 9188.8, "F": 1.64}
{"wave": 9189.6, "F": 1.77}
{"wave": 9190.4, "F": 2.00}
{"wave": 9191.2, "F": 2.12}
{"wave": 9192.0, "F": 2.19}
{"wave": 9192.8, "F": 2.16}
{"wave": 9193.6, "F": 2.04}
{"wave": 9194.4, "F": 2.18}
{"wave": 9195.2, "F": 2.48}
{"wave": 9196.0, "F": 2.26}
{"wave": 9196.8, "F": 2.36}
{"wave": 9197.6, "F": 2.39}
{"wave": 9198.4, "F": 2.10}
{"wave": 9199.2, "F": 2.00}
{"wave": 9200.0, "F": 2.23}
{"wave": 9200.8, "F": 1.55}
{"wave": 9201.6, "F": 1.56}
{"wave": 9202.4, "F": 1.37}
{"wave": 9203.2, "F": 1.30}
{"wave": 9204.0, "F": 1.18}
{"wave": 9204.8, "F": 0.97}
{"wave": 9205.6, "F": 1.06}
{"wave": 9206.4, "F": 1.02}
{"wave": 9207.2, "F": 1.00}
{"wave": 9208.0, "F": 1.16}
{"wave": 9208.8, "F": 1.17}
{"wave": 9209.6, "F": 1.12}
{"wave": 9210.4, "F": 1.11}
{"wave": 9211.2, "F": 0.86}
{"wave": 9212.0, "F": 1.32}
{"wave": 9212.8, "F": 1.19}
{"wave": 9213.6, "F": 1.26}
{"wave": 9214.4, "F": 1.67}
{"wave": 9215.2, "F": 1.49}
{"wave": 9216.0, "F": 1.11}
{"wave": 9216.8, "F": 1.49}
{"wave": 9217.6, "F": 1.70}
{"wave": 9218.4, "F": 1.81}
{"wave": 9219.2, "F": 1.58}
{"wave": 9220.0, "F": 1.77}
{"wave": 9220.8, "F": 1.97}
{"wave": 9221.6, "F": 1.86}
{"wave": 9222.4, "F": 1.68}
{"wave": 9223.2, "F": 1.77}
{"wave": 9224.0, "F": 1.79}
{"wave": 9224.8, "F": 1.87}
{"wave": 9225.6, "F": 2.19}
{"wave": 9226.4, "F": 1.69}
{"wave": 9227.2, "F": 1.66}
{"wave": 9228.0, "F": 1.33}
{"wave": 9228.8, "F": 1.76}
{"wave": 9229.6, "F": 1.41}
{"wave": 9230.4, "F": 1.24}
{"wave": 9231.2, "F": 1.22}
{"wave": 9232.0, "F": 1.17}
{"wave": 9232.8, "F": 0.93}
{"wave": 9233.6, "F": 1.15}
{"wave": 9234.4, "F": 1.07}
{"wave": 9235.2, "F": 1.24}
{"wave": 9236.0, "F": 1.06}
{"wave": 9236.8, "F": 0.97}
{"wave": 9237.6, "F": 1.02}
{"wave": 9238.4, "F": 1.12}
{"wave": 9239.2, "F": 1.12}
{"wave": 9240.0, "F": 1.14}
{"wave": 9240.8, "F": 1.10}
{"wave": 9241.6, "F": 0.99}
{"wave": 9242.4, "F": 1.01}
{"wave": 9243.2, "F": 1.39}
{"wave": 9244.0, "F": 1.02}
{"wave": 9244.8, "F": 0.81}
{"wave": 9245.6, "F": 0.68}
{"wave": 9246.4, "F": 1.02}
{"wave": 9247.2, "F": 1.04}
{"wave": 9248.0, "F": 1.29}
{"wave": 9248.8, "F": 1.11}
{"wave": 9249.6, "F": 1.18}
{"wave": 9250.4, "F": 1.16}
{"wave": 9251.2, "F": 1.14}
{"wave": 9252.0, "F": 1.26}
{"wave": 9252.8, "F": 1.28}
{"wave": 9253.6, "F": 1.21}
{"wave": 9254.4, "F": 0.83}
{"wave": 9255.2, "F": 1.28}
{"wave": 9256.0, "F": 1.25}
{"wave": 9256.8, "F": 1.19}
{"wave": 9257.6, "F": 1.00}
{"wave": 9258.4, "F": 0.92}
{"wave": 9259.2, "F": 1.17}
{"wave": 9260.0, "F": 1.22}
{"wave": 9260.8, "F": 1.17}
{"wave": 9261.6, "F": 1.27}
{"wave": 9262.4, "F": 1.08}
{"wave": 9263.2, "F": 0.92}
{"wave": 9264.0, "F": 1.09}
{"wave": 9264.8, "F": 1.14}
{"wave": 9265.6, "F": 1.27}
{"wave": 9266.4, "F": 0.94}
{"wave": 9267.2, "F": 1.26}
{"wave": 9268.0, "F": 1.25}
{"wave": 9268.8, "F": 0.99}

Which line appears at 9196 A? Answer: H-alpha 6563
